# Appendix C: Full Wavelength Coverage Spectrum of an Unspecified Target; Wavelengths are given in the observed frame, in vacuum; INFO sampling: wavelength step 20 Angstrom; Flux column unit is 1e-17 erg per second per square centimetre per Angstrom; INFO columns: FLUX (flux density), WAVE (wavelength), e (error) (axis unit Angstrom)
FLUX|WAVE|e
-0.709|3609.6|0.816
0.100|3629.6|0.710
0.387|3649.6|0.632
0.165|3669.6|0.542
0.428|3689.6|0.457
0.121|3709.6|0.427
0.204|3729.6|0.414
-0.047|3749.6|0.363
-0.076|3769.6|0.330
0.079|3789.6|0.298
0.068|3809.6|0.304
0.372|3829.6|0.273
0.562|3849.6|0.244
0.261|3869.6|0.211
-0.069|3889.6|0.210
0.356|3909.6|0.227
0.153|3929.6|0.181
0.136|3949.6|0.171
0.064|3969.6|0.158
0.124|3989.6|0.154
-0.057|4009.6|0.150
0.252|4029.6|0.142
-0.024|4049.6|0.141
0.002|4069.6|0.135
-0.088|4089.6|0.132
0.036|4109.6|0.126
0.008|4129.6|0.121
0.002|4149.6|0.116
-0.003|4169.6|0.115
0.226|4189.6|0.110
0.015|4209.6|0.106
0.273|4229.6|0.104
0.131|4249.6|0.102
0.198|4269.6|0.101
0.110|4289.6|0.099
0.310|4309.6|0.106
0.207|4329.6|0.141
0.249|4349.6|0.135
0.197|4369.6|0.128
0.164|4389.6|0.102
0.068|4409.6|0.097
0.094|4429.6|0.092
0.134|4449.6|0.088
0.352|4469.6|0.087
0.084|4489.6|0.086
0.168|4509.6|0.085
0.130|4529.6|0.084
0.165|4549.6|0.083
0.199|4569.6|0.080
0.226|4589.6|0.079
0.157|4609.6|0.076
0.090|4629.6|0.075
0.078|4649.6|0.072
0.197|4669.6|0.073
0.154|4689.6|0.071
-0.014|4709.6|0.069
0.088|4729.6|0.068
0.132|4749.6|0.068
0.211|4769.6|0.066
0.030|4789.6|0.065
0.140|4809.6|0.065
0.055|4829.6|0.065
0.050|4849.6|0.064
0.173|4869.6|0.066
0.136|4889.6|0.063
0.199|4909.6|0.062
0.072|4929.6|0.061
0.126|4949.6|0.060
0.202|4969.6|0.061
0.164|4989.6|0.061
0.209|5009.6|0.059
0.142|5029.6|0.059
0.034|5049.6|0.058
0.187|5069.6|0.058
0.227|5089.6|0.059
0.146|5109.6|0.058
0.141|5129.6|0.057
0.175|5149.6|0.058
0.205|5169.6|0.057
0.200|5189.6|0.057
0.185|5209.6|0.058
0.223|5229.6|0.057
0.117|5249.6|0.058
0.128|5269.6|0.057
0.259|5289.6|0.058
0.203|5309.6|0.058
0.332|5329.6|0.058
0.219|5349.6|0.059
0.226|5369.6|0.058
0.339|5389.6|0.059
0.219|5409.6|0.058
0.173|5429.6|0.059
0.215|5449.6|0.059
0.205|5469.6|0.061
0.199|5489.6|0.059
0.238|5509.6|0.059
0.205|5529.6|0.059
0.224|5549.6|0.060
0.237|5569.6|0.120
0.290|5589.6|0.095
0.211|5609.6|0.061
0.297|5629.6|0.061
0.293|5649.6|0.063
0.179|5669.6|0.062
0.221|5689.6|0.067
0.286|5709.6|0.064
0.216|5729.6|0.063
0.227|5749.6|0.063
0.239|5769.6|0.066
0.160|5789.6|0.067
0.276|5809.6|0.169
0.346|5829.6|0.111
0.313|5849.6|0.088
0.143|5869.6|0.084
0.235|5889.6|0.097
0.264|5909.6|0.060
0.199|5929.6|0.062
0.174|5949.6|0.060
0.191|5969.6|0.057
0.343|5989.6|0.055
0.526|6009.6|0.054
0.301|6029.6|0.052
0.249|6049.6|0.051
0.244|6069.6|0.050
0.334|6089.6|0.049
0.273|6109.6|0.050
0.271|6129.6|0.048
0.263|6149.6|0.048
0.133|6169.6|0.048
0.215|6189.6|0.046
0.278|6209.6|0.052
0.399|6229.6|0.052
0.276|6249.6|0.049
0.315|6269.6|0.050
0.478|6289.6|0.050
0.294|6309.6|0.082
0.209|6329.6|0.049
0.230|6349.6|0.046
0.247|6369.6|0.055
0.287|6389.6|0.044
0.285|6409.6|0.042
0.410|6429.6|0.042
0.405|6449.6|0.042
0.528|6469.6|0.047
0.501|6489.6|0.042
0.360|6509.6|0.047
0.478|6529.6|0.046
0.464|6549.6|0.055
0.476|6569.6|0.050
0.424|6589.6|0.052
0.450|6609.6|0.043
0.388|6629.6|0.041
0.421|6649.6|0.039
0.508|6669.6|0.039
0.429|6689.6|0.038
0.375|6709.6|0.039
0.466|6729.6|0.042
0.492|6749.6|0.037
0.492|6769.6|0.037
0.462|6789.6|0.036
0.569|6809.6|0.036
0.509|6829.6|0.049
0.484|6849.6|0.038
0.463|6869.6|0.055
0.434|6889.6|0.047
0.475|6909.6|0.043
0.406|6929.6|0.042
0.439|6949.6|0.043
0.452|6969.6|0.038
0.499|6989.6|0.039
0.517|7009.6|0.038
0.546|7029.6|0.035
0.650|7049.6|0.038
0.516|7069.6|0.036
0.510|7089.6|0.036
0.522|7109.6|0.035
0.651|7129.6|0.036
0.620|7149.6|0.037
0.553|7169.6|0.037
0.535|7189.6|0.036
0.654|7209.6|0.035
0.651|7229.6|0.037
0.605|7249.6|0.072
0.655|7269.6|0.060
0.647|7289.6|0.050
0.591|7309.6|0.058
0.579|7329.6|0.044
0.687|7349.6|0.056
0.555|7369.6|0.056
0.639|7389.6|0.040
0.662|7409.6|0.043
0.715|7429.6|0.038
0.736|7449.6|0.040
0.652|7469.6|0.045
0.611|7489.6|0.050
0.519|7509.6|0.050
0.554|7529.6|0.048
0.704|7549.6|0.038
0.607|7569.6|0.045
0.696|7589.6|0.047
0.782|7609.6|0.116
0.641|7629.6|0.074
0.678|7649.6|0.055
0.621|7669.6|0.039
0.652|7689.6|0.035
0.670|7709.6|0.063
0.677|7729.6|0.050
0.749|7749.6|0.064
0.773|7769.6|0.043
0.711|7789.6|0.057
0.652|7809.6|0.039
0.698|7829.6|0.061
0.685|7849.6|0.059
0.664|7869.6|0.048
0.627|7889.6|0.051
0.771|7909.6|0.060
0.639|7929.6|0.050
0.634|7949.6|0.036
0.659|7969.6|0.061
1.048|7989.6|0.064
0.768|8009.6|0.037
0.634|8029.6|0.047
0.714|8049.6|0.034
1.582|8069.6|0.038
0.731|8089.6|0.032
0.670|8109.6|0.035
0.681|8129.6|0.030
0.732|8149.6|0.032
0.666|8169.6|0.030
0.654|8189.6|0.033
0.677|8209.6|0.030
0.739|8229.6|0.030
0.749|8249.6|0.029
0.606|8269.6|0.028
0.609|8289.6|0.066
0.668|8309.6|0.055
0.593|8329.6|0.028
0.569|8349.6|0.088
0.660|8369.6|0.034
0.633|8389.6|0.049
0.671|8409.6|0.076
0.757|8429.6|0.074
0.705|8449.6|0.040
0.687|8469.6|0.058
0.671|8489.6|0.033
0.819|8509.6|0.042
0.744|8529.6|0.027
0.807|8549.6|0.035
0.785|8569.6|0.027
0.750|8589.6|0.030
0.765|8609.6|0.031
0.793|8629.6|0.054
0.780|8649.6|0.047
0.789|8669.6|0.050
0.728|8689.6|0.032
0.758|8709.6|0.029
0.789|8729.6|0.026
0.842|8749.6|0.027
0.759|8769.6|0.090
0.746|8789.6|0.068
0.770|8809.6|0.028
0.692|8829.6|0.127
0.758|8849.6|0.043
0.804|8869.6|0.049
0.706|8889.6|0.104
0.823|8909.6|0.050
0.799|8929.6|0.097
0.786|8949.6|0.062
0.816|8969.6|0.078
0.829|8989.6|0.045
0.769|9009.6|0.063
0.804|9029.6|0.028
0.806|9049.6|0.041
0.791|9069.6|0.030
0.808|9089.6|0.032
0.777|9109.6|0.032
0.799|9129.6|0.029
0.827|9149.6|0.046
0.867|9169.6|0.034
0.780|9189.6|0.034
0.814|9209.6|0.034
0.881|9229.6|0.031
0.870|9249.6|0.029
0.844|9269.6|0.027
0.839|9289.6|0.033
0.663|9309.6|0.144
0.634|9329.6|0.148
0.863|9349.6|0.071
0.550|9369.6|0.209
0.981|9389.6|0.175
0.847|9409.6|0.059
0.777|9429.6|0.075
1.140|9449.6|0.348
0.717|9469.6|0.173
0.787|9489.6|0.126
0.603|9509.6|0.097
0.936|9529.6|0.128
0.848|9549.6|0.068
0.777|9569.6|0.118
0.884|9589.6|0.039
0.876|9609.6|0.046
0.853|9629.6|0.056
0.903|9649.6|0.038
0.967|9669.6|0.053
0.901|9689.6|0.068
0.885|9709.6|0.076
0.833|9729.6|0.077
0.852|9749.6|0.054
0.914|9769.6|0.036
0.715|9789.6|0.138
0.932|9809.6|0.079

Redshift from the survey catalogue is 0.61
